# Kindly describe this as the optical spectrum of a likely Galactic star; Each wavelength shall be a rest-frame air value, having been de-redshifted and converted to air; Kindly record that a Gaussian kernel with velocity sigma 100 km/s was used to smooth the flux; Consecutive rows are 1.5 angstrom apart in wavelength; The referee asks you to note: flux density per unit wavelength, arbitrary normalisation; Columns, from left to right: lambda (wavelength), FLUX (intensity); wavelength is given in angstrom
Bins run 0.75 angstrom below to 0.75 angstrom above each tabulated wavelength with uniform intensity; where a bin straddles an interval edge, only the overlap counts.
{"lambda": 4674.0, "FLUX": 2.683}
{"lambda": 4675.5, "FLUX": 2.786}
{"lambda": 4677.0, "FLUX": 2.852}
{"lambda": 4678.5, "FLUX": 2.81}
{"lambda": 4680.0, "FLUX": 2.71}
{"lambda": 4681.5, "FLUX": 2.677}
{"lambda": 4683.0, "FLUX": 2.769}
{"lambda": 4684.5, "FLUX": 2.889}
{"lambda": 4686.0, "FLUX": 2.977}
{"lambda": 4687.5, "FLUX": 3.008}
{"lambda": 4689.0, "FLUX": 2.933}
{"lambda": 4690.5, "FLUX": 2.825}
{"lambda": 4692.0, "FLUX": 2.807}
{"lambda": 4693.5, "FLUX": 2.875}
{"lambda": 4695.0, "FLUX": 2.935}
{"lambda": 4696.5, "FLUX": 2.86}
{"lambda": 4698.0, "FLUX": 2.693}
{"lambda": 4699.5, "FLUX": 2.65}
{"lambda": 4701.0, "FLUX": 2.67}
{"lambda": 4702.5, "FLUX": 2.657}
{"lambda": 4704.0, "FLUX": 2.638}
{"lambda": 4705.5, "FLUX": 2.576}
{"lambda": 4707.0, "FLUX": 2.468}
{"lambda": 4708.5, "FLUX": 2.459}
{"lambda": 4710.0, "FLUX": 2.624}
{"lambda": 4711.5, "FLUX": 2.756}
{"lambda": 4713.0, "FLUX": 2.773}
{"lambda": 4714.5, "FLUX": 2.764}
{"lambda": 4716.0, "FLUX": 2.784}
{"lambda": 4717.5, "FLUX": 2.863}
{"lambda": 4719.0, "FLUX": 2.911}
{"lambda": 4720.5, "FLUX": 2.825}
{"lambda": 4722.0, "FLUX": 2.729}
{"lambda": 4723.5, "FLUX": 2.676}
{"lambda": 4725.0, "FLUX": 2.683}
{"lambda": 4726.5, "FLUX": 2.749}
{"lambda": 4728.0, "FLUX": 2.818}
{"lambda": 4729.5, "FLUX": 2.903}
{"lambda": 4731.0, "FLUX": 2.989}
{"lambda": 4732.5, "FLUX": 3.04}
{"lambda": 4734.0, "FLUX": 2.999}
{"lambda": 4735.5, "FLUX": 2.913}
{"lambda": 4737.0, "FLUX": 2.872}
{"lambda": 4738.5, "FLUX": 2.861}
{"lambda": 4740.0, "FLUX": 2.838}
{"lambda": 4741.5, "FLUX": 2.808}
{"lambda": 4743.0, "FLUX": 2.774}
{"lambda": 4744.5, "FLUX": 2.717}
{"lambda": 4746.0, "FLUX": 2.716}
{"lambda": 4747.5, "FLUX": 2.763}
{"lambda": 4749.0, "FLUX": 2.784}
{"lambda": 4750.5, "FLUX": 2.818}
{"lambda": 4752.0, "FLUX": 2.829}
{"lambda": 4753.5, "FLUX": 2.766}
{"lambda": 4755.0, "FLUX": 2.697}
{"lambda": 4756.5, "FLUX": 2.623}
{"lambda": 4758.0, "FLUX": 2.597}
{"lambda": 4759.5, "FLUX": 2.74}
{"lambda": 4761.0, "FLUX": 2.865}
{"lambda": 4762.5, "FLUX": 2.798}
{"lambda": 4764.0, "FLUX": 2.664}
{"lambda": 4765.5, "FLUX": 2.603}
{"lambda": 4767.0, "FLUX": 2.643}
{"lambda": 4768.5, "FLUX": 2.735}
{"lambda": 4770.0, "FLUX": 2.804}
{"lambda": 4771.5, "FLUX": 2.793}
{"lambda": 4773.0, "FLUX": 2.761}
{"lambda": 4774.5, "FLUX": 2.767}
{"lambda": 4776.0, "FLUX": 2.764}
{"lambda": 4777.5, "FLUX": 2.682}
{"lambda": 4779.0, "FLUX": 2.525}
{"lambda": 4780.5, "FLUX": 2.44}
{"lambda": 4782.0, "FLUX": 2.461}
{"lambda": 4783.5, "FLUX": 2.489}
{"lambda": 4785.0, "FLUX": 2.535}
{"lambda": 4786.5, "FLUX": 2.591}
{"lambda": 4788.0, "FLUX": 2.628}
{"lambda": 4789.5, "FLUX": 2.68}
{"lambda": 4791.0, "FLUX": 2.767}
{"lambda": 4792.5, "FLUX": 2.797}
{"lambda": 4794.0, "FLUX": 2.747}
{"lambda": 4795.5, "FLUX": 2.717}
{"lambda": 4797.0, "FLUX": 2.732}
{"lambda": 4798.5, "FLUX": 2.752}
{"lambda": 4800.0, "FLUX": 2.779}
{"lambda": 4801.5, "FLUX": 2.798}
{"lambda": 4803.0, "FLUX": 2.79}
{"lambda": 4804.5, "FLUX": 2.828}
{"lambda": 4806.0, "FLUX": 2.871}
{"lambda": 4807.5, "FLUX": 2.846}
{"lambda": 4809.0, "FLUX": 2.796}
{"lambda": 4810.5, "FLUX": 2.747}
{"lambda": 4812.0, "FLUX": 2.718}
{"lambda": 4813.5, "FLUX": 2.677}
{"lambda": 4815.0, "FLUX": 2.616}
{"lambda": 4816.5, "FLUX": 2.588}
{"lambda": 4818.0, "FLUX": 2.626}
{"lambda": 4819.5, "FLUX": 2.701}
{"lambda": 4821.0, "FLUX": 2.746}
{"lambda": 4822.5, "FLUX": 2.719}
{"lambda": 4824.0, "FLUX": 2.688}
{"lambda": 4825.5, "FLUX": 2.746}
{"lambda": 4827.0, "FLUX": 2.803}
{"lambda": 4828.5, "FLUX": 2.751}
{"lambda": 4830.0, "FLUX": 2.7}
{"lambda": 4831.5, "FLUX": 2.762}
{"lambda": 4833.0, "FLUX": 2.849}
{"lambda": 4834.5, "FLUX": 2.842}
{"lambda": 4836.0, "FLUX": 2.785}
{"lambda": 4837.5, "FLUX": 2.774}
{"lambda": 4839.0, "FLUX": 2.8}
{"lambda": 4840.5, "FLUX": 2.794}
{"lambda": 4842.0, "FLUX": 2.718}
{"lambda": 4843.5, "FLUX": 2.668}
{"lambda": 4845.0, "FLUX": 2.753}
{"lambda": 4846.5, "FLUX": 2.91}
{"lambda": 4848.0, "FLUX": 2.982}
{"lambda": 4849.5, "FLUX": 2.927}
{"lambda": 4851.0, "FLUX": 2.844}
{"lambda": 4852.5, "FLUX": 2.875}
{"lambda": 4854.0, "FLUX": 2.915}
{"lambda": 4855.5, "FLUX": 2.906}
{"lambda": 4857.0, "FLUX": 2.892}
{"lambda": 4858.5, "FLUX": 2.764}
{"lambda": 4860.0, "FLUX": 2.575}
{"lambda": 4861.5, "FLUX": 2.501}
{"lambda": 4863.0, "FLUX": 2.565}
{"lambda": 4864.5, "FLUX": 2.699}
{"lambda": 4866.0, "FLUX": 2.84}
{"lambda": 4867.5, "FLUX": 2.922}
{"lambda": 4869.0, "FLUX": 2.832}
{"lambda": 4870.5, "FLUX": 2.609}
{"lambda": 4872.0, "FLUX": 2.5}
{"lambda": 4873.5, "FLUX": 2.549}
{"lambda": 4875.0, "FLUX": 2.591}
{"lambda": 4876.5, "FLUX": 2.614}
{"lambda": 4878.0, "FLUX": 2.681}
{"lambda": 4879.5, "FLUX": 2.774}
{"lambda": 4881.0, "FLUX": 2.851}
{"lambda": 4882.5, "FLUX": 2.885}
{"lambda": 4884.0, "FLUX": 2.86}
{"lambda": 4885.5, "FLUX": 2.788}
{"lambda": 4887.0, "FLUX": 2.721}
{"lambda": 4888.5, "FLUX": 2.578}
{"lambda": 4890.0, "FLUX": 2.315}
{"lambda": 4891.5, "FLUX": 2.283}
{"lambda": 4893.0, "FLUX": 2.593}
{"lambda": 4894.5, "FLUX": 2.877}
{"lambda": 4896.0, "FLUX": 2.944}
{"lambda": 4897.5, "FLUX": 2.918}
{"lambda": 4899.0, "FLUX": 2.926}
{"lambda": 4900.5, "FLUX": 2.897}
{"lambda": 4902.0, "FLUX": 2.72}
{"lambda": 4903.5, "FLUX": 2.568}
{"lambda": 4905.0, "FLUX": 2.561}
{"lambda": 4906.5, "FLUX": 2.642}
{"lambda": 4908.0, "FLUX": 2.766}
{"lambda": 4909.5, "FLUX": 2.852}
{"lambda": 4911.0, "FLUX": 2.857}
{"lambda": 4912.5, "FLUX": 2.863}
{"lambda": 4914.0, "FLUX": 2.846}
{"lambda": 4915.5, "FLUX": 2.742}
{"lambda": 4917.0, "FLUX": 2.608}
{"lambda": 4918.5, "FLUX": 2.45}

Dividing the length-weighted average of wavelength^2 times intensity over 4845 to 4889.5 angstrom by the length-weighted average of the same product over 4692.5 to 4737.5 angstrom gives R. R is 1.06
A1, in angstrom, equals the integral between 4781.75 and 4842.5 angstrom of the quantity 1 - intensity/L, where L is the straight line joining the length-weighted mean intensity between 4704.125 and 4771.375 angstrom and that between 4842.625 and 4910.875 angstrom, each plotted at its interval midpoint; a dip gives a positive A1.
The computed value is 0.5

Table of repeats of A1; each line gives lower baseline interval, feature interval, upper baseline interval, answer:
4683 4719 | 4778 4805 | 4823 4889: 0.9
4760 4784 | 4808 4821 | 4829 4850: 0.3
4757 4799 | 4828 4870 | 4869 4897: -1.8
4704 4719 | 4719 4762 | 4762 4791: -2.1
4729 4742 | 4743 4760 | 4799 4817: 0.9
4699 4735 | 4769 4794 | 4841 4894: 0.7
